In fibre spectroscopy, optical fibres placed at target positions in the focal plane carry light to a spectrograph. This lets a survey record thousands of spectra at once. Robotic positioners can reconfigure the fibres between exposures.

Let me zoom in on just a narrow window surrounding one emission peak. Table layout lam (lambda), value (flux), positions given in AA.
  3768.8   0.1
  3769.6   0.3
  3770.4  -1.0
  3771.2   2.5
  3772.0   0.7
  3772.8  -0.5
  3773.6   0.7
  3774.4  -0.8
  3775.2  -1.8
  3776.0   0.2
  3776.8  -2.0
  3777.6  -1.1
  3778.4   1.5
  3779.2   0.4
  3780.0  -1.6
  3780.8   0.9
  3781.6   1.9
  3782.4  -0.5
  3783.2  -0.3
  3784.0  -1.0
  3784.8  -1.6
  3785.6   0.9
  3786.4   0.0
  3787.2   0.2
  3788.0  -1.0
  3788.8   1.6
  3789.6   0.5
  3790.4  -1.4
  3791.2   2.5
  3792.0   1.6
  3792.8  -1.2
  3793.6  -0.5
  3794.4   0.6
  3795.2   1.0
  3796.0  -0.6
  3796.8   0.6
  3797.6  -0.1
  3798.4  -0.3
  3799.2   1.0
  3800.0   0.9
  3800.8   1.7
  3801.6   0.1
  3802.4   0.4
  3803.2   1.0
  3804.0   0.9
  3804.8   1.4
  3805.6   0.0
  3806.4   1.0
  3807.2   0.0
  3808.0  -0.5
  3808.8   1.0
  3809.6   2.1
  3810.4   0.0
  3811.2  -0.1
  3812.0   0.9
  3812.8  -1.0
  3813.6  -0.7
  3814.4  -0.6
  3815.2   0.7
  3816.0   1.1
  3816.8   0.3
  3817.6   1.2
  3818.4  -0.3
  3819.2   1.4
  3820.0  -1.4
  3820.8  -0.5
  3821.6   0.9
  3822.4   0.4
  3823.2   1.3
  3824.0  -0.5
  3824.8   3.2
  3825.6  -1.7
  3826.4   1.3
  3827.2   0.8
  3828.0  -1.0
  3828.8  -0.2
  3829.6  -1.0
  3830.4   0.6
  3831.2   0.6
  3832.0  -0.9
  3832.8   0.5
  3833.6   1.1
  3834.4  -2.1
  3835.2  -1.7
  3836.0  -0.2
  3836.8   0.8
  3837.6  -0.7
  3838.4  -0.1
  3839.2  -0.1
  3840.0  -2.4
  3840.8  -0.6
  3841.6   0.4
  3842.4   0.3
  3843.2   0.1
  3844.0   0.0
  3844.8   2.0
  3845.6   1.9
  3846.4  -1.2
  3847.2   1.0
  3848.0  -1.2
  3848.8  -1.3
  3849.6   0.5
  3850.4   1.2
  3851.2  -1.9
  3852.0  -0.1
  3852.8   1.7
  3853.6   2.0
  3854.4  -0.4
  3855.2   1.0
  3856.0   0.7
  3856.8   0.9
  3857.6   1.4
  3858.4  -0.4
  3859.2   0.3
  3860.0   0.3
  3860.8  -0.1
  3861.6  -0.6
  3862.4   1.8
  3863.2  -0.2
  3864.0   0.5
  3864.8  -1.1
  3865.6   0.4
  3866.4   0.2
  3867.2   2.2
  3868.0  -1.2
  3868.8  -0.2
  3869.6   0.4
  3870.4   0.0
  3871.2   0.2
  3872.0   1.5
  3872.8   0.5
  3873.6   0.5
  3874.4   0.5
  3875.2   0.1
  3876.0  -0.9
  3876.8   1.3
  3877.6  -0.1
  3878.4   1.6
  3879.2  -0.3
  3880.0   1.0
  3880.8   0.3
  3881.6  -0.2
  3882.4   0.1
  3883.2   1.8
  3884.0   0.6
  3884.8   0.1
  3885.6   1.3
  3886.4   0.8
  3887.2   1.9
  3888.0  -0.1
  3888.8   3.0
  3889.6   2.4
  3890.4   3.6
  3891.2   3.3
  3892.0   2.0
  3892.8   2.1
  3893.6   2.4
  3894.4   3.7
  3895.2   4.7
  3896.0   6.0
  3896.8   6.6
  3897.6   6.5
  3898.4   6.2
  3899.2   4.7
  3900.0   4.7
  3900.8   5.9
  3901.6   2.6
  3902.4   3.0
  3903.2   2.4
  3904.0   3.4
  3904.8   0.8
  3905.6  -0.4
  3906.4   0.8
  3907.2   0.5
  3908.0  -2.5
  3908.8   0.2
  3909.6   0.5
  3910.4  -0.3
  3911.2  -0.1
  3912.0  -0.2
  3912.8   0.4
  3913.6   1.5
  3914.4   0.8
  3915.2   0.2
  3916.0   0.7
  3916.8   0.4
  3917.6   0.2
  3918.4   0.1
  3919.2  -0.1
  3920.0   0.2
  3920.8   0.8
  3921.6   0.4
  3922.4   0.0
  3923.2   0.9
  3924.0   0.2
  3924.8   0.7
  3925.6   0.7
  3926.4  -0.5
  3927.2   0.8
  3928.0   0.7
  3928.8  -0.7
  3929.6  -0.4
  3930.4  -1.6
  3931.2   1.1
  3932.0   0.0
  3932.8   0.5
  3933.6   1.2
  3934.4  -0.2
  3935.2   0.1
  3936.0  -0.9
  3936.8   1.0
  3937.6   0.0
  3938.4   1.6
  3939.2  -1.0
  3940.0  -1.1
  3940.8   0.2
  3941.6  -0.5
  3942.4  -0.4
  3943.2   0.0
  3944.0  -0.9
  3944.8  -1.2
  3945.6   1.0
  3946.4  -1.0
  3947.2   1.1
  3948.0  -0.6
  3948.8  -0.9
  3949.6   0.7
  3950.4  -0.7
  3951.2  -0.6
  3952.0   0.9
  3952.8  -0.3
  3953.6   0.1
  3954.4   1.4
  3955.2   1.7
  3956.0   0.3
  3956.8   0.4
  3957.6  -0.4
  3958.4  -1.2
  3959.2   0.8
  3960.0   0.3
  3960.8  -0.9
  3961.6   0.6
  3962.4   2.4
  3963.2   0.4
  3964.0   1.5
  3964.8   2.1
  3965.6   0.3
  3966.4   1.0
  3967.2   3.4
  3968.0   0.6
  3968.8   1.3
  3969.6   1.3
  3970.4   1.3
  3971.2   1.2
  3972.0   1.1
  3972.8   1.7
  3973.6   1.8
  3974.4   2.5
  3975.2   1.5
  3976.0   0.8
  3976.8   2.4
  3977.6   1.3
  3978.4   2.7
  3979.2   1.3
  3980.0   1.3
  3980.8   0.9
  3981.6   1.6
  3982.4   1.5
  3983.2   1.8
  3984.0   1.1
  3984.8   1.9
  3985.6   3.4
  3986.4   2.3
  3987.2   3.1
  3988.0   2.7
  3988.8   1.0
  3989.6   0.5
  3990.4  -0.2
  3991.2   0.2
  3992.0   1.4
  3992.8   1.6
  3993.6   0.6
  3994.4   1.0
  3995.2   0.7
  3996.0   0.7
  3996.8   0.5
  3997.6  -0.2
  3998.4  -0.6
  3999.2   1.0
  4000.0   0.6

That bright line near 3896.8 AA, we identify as Lyman alpha 1216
